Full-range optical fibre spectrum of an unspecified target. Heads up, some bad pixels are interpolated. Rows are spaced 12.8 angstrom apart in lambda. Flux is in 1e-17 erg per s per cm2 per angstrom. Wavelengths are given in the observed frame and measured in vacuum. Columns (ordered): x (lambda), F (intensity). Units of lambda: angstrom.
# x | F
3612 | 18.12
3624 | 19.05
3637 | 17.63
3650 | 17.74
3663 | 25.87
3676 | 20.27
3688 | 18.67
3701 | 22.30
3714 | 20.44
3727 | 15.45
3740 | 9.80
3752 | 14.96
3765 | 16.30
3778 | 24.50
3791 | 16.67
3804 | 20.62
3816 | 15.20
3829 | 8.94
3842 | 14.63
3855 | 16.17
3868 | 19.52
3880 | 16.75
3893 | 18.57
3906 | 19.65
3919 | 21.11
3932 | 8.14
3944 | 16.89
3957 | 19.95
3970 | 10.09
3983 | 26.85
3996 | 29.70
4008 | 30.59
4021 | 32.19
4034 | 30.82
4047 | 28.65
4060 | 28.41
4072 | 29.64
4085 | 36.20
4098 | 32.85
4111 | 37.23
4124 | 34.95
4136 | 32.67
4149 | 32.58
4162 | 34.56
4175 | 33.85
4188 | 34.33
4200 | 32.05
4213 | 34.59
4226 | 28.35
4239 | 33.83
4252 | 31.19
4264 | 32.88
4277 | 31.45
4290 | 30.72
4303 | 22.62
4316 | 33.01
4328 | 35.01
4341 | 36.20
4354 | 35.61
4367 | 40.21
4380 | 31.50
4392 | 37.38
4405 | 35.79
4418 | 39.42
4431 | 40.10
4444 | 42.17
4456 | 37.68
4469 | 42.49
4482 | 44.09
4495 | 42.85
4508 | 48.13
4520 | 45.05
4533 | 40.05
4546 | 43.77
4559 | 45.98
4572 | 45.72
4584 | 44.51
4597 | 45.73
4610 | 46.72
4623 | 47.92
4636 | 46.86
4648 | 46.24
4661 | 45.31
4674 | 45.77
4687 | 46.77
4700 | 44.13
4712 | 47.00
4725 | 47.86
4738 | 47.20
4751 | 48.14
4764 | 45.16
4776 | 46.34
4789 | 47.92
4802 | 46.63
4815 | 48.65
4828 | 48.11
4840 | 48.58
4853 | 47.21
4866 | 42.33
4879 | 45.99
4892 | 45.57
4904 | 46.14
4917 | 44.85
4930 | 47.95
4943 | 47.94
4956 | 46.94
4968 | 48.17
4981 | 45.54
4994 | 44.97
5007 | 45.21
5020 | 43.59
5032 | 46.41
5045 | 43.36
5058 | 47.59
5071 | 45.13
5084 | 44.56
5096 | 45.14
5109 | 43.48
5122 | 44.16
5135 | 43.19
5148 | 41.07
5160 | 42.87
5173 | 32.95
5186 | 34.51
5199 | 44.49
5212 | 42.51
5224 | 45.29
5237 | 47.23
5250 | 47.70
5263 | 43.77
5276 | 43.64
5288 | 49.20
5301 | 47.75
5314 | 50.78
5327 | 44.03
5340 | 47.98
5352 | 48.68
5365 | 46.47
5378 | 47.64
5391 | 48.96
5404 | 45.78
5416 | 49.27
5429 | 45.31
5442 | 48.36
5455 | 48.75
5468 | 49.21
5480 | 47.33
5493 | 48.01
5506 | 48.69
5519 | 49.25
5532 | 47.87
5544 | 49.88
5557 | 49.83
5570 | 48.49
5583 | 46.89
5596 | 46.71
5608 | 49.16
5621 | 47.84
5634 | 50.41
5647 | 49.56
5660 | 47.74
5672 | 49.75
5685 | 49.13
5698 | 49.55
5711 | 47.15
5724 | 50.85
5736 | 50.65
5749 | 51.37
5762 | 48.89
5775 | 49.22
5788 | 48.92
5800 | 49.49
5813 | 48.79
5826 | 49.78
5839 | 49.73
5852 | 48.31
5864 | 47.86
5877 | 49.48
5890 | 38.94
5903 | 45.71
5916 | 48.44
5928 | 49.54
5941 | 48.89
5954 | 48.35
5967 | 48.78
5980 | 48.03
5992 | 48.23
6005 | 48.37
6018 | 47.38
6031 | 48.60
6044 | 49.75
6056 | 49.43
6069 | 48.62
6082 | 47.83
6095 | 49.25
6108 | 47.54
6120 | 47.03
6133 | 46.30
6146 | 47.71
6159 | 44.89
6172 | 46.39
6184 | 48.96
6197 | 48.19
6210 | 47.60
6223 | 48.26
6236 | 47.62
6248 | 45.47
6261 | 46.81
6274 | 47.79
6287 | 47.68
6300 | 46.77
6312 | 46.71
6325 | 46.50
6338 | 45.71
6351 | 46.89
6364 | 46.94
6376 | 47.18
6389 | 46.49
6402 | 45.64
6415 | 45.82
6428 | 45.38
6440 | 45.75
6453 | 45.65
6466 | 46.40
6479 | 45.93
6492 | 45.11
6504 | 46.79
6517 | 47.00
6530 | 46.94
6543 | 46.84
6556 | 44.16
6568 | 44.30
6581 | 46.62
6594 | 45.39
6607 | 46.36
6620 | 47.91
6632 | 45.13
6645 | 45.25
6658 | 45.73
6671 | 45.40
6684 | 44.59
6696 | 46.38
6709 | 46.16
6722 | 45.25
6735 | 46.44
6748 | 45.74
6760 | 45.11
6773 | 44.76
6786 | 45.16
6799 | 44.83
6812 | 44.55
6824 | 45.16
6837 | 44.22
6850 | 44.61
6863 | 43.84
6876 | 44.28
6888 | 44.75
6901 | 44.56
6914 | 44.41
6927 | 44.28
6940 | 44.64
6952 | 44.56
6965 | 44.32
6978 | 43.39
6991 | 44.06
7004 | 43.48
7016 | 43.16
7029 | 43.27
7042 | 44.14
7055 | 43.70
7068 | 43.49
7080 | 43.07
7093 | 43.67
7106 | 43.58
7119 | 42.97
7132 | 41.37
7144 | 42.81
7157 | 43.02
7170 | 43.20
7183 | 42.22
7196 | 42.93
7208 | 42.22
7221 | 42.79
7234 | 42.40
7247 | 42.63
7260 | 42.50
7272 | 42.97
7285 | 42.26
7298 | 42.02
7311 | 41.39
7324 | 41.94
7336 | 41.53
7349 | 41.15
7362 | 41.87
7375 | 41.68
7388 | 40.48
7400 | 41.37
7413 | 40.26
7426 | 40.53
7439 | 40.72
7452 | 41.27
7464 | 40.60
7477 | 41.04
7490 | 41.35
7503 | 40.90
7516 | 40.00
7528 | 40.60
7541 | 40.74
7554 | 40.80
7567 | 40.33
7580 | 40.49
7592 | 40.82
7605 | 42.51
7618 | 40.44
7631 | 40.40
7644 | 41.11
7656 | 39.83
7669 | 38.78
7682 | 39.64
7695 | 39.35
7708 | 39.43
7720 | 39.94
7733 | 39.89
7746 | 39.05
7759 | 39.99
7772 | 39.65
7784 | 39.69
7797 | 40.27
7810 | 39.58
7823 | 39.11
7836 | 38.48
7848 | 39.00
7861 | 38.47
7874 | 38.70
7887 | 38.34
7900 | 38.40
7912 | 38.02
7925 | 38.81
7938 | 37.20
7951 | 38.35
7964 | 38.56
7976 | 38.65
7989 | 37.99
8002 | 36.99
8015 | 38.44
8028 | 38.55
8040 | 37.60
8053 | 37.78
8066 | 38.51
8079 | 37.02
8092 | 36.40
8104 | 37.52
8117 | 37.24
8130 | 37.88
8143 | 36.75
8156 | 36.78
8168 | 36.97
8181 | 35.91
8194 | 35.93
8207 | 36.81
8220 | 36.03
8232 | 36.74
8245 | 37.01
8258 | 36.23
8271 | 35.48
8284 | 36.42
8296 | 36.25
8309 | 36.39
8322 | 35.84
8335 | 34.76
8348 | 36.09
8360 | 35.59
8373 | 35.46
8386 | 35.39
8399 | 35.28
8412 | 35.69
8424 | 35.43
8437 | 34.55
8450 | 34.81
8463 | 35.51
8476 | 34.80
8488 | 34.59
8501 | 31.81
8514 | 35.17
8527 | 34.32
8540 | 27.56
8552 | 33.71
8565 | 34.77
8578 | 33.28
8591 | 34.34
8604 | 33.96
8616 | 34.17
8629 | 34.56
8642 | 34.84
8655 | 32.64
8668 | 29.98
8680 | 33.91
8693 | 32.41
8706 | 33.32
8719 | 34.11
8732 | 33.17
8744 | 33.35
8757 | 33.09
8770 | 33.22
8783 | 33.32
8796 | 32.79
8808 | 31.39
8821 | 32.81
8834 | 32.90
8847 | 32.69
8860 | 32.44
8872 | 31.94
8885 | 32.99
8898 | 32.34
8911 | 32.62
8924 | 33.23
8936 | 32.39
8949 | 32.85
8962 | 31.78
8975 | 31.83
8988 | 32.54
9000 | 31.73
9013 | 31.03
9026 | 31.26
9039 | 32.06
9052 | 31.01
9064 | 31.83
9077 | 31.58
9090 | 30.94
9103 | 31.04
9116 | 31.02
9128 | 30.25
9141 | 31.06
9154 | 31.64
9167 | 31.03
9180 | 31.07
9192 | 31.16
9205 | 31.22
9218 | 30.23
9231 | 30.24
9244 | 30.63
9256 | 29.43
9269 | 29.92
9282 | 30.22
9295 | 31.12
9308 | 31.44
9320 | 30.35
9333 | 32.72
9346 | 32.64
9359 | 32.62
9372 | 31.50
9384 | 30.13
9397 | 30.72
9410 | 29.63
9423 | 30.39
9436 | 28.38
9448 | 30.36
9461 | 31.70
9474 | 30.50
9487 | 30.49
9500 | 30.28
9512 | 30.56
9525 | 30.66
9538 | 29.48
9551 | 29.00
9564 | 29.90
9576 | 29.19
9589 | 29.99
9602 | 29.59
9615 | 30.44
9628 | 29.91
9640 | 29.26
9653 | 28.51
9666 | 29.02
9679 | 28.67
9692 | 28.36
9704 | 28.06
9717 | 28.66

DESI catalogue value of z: 0.00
